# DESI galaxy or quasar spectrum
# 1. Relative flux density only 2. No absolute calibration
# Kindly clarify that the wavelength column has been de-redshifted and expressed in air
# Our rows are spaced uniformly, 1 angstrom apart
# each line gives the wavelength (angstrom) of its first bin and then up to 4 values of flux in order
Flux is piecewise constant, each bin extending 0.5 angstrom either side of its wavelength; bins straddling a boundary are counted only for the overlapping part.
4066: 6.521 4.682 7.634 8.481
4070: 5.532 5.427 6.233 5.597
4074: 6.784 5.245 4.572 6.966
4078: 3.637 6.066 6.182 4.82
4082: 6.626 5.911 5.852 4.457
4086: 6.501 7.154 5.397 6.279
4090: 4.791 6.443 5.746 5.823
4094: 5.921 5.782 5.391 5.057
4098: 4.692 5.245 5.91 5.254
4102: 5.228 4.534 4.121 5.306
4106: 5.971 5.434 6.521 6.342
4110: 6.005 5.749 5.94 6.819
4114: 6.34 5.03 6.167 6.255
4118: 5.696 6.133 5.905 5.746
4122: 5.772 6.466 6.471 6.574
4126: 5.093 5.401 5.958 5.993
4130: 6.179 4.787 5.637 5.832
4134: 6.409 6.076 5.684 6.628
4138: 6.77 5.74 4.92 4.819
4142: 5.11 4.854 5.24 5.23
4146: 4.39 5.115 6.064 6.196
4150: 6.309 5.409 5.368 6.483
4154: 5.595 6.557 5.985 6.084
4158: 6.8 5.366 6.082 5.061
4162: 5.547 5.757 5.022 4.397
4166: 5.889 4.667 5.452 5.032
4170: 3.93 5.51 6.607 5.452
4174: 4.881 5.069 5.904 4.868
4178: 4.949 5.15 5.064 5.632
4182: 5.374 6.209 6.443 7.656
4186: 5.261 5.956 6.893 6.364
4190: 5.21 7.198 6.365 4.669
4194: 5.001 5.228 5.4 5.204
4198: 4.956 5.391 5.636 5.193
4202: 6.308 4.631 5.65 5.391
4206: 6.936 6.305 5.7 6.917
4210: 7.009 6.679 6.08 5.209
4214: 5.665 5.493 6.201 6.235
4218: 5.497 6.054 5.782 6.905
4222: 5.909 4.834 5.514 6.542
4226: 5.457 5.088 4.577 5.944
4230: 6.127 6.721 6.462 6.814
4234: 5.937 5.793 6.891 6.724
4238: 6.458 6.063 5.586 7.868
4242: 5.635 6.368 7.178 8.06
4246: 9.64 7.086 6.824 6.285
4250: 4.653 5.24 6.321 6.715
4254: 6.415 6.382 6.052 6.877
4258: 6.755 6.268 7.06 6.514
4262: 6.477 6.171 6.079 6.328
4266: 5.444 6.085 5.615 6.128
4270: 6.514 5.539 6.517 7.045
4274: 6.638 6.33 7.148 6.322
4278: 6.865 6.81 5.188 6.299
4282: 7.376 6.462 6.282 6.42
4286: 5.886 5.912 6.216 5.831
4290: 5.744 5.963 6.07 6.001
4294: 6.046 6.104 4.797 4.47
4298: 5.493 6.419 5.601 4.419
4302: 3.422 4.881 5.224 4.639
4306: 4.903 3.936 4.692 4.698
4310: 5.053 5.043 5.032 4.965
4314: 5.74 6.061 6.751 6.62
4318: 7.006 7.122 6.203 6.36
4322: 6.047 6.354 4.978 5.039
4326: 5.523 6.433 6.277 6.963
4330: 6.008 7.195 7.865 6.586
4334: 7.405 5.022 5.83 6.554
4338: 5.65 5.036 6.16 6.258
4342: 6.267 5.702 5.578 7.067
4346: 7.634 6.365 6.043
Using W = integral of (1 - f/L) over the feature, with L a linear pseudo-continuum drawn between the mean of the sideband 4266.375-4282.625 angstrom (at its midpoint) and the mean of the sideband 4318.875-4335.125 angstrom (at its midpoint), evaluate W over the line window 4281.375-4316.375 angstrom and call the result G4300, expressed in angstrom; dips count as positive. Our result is 4.8 angstrom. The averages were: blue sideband 6.39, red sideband 6.33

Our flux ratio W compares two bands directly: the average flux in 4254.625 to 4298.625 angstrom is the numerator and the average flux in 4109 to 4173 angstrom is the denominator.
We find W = 1.08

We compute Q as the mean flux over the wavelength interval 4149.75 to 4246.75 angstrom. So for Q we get 5.88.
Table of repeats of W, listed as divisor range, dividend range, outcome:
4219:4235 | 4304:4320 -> 0.93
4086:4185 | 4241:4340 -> 1.07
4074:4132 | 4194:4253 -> 1.06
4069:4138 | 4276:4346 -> 1.02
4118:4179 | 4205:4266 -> 1.12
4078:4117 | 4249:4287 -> 1.11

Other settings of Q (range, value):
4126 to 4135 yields 5.75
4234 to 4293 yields 6.4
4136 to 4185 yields 5.54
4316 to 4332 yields 6.34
